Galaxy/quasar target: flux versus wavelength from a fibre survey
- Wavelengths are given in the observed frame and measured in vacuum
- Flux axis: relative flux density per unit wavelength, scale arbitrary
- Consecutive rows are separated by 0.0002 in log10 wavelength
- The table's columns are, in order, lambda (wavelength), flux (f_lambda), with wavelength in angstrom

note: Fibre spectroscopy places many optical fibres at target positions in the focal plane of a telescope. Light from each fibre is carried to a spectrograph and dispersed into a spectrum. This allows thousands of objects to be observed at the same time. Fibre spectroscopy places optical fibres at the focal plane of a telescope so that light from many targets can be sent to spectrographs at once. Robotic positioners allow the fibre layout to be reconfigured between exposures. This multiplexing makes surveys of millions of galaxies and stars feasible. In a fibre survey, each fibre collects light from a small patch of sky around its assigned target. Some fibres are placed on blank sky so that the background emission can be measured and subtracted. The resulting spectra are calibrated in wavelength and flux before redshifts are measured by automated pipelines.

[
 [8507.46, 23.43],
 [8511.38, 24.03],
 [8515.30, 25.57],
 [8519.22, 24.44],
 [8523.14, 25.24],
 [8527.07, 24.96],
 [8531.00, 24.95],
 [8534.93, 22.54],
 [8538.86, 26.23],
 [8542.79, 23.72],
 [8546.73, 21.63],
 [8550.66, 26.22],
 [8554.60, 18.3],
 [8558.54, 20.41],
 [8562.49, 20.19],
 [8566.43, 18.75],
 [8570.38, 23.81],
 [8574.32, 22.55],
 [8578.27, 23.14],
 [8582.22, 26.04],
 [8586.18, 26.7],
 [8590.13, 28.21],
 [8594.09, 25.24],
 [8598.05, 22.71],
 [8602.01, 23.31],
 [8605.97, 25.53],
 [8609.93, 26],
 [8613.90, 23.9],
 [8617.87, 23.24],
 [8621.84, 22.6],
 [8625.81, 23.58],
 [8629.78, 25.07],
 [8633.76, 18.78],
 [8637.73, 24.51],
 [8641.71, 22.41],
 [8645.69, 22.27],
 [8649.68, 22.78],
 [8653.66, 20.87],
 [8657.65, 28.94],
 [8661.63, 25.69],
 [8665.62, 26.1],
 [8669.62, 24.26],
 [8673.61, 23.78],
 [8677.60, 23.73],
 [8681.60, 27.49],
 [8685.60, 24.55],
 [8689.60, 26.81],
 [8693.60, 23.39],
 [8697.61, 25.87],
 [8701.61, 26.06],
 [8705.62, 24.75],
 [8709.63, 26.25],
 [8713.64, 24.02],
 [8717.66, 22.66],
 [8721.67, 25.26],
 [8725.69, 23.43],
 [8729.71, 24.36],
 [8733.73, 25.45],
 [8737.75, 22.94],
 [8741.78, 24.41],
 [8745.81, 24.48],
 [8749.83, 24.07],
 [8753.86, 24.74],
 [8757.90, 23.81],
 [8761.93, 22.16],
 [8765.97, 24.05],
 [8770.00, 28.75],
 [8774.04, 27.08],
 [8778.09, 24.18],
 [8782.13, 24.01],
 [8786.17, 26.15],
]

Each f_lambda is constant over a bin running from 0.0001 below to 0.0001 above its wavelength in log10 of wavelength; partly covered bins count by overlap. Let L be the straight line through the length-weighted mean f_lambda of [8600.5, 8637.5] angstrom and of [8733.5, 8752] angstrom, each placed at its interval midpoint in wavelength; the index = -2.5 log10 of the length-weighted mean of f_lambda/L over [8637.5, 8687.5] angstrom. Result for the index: -0.03 mag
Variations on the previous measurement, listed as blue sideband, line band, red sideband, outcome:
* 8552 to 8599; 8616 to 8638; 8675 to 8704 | 0.058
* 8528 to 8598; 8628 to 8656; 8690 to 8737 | 0.078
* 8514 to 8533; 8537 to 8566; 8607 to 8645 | 0.111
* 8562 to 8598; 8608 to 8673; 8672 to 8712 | 0.038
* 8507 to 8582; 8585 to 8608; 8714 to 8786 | -0.076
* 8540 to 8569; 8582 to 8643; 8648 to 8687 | -0.047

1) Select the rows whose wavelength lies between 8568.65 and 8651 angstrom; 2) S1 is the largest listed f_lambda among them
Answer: 28.21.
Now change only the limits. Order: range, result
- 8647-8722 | 28.94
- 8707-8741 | 26.25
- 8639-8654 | 22.78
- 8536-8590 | 26.7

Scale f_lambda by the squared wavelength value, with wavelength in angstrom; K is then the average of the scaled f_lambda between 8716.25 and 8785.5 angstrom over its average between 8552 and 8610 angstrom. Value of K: 1.1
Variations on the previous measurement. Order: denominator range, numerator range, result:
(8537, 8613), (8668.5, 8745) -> 1.08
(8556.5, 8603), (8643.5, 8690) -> 1.08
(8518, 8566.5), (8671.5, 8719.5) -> 1.12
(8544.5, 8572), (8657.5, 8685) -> 1.23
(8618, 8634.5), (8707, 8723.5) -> 1.10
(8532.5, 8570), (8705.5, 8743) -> 1.15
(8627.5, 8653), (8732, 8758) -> 1.10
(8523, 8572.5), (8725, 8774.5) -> 1.13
